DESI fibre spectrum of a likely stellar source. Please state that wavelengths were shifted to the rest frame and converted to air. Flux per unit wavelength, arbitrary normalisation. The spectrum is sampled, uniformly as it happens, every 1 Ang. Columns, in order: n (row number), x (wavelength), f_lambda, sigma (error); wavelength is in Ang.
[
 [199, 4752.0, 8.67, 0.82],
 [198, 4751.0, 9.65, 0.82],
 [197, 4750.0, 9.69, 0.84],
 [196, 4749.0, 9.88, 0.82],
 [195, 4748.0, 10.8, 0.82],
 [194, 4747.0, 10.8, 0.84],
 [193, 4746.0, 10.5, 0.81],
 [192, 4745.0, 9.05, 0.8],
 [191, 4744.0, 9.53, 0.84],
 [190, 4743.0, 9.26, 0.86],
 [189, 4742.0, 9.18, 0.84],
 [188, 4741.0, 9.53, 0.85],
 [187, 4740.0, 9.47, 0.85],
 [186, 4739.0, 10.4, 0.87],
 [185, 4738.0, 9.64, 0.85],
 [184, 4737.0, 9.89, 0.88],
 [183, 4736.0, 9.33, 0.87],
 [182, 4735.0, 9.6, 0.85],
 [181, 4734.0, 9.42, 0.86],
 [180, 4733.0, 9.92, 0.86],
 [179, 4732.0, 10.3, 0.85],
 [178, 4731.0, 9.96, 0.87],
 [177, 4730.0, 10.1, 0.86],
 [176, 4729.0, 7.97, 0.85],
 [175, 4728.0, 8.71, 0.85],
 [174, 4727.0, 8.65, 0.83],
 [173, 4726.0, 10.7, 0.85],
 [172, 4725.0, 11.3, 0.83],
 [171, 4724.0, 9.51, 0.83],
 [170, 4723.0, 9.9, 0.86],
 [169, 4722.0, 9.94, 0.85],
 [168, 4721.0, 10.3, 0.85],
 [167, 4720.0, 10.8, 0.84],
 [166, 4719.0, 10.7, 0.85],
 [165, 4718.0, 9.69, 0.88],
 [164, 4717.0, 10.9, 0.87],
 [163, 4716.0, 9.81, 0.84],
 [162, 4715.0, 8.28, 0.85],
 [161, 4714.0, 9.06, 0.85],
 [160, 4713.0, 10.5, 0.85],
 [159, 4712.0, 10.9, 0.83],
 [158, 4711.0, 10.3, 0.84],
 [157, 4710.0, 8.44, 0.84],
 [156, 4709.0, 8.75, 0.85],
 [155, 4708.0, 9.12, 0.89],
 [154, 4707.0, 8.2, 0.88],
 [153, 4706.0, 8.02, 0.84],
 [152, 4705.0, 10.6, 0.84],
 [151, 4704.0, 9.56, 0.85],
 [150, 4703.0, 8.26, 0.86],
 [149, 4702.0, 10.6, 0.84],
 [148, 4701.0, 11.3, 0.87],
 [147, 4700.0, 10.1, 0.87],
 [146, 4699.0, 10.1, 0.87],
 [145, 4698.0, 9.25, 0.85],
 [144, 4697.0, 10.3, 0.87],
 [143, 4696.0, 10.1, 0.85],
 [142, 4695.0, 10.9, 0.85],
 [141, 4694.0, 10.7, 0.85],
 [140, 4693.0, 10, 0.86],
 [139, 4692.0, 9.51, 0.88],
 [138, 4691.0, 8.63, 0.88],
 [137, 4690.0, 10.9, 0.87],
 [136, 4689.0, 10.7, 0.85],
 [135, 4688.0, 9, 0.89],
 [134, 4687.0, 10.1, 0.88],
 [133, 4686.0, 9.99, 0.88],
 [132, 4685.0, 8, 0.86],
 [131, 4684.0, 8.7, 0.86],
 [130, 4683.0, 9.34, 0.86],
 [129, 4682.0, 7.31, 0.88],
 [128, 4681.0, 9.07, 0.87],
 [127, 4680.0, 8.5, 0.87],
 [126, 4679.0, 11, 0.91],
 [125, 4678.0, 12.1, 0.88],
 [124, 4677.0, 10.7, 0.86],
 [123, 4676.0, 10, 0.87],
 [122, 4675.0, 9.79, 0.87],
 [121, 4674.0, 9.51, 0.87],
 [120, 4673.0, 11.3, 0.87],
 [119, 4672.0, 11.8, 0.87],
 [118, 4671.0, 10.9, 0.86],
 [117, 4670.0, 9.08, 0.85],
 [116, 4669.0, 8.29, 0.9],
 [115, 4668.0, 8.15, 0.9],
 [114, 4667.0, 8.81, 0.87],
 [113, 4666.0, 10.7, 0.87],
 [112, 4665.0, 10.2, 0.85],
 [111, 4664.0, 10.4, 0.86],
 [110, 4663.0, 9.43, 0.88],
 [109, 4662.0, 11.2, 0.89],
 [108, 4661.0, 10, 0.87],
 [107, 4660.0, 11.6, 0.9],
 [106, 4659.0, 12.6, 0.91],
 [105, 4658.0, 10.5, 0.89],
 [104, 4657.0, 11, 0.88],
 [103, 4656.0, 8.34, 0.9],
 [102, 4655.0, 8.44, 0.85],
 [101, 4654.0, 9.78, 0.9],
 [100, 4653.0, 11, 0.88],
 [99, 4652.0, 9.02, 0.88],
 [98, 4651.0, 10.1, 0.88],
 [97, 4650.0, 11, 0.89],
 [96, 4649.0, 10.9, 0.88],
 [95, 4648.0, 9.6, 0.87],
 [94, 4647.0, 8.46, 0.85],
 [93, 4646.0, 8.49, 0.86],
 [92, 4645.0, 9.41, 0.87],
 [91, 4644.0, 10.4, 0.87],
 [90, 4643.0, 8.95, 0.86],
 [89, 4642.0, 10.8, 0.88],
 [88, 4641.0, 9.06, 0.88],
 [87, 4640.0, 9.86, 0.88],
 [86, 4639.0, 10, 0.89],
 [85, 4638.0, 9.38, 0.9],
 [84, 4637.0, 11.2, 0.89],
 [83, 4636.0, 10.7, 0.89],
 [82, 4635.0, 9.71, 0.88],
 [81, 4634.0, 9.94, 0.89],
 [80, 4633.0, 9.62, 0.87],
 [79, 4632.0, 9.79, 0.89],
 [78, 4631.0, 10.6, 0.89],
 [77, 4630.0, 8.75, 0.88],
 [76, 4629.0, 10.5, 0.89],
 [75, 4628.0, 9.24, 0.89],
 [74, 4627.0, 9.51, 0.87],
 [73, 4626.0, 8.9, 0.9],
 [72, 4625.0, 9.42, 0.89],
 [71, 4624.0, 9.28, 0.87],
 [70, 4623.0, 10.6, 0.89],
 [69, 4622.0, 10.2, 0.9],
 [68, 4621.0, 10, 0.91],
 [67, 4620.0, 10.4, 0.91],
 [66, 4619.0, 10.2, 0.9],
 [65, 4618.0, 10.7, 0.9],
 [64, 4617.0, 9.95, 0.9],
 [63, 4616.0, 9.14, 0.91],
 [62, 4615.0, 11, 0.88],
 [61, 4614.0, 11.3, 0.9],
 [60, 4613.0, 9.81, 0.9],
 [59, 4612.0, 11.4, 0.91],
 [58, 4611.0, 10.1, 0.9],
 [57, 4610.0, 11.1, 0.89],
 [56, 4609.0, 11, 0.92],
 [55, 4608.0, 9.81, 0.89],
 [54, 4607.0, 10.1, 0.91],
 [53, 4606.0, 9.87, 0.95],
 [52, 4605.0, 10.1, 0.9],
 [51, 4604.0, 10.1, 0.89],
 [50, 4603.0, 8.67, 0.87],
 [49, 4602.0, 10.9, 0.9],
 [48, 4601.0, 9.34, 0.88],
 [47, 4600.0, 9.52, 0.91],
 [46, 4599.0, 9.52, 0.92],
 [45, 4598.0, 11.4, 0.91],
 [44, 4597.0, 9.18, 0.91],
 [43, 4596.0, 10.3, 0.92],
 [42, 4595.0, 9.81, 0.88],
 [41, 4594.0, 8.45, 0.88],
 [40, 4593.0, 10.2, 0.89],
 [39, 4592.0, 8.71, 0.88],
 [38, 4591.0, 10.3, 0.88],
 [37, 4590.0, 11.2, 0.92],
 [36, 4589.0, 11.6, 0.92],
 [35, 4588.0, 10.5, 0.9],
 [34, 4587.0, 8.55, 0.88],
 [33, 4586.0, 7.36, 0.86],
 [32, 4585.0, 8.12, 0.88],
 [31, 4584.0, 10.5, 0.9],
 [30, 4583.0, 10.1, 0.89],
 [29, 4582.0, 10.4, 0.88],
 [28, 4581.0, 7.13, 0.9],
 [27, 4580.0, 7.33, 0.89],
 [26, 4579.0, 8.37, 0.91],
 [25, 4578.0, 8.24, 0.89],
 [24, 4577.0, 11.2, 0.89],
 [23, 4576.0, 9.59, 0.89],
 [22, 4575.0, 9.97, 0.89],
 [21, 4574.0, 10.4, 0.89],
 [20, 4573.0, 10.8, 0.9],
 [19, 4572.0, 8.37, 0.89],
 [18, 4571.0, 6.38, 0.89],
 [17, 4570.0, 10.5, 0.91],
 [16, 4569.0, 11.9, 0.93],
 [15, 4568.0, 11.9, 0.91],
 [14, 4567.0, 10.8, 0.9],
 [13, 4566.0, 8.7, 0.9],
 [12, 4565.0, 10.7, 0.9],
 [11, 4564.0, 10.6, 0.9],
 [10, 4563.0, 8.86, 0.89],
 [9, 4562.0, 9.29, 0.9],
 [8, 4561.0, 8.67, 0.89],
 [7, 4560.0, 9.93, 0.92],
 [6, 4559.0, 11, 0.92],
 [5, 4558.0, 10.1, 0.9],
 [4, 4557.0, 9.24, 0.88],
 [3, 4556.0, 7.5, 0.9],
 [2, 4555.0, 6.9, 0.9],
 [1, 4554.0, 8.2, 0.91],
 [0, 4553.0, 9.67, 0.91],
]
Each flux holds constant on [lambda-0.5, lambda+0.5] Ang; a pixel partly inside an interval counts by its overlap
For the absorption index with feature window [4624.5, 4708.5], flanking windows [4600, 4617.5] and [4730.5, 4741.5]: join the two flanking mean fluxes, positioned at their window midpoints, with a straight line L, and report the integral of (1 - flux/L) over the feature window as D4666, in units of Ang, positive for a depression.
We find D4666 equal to 1.3 Ang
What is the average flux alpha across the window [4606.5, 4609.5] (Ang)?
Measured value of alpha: 10.3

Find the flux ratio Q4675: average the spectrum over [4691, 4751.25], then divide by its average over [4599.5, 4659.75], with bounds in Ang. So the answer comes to 1.0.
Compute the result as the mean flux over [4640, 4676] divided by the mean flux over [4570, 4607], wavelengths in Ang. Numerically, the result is 1.05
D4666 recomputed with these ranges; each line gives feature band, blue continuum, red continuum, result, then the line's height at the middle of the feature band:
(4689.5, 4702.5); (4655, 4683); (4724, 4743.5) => -0.4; 9.88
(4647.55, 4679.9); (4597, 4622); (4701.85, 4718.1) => -1.4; 9.79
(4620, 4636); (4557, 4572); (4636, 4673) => 0.3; 9.96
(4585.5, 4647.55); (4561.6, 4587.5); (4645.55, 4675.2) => -1.1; 9.74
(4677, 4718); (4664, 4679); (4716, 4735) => 1.4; 10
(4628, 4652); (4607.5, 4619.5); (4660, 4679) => 1.1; 10.3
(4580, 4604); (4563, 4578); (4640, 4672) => 0.9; 10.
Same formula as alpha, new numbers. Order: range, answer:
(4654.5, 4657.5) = 9.26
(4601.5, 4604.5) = 9.89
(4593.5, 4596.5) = 9.52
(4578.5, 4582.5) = 8.31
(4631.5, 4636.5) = 9.95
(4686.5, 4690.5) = 10.2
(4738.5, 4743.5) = 9.57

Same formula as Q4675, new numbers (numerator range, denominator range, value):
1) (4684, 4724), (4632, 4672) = 0.98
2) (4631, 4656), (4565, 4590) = 1.02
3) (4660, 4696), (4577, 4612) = 1.02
